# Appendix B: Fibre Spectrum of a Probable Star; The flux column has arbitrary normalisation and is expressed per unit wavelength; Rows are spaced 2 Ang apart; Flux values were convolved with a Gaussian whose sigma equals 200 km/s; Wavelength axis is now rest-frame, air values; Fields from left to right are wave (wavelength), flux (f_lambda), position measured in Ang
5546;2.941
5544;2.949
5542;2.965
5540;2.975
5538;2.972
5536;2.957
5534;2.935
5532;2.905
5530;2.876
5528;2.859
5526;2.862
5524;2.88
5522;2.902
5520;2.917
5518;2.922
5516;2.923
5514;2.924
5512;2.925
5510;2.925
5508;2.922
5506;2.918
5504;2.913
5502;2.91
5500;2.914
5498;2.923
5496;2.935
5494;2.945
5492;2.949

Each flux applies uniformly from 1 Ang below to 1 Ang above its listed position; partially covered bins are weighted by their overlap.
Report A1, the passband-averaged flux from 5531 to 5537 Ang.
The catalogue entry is 2.93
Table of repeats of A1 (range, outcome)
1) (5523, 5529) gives 2.87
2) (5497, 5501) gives 2.92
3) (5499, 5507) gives 2.91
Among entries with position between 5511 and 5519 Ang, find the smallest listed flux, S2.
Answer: 2.922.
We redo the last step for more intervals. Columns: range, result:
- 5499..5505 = 2.91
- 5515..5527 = 2.862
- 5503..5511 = 2.913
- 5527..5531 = 2.859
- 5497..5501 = 2.914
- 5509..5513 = 2.925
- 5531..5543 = 2.905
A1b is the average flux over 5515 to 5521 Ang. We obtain 2.92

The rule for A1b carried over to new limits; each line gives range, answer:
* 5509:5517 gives 2.92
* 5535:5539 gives 2.96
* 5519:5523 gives 2.91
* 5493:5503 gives 2.93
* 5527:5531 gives 2.87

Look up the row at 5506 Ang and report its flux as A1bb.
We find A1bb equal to 2.918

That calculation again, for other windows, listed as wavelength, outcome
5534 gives 2.935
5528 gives 2.859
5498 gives 2.923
